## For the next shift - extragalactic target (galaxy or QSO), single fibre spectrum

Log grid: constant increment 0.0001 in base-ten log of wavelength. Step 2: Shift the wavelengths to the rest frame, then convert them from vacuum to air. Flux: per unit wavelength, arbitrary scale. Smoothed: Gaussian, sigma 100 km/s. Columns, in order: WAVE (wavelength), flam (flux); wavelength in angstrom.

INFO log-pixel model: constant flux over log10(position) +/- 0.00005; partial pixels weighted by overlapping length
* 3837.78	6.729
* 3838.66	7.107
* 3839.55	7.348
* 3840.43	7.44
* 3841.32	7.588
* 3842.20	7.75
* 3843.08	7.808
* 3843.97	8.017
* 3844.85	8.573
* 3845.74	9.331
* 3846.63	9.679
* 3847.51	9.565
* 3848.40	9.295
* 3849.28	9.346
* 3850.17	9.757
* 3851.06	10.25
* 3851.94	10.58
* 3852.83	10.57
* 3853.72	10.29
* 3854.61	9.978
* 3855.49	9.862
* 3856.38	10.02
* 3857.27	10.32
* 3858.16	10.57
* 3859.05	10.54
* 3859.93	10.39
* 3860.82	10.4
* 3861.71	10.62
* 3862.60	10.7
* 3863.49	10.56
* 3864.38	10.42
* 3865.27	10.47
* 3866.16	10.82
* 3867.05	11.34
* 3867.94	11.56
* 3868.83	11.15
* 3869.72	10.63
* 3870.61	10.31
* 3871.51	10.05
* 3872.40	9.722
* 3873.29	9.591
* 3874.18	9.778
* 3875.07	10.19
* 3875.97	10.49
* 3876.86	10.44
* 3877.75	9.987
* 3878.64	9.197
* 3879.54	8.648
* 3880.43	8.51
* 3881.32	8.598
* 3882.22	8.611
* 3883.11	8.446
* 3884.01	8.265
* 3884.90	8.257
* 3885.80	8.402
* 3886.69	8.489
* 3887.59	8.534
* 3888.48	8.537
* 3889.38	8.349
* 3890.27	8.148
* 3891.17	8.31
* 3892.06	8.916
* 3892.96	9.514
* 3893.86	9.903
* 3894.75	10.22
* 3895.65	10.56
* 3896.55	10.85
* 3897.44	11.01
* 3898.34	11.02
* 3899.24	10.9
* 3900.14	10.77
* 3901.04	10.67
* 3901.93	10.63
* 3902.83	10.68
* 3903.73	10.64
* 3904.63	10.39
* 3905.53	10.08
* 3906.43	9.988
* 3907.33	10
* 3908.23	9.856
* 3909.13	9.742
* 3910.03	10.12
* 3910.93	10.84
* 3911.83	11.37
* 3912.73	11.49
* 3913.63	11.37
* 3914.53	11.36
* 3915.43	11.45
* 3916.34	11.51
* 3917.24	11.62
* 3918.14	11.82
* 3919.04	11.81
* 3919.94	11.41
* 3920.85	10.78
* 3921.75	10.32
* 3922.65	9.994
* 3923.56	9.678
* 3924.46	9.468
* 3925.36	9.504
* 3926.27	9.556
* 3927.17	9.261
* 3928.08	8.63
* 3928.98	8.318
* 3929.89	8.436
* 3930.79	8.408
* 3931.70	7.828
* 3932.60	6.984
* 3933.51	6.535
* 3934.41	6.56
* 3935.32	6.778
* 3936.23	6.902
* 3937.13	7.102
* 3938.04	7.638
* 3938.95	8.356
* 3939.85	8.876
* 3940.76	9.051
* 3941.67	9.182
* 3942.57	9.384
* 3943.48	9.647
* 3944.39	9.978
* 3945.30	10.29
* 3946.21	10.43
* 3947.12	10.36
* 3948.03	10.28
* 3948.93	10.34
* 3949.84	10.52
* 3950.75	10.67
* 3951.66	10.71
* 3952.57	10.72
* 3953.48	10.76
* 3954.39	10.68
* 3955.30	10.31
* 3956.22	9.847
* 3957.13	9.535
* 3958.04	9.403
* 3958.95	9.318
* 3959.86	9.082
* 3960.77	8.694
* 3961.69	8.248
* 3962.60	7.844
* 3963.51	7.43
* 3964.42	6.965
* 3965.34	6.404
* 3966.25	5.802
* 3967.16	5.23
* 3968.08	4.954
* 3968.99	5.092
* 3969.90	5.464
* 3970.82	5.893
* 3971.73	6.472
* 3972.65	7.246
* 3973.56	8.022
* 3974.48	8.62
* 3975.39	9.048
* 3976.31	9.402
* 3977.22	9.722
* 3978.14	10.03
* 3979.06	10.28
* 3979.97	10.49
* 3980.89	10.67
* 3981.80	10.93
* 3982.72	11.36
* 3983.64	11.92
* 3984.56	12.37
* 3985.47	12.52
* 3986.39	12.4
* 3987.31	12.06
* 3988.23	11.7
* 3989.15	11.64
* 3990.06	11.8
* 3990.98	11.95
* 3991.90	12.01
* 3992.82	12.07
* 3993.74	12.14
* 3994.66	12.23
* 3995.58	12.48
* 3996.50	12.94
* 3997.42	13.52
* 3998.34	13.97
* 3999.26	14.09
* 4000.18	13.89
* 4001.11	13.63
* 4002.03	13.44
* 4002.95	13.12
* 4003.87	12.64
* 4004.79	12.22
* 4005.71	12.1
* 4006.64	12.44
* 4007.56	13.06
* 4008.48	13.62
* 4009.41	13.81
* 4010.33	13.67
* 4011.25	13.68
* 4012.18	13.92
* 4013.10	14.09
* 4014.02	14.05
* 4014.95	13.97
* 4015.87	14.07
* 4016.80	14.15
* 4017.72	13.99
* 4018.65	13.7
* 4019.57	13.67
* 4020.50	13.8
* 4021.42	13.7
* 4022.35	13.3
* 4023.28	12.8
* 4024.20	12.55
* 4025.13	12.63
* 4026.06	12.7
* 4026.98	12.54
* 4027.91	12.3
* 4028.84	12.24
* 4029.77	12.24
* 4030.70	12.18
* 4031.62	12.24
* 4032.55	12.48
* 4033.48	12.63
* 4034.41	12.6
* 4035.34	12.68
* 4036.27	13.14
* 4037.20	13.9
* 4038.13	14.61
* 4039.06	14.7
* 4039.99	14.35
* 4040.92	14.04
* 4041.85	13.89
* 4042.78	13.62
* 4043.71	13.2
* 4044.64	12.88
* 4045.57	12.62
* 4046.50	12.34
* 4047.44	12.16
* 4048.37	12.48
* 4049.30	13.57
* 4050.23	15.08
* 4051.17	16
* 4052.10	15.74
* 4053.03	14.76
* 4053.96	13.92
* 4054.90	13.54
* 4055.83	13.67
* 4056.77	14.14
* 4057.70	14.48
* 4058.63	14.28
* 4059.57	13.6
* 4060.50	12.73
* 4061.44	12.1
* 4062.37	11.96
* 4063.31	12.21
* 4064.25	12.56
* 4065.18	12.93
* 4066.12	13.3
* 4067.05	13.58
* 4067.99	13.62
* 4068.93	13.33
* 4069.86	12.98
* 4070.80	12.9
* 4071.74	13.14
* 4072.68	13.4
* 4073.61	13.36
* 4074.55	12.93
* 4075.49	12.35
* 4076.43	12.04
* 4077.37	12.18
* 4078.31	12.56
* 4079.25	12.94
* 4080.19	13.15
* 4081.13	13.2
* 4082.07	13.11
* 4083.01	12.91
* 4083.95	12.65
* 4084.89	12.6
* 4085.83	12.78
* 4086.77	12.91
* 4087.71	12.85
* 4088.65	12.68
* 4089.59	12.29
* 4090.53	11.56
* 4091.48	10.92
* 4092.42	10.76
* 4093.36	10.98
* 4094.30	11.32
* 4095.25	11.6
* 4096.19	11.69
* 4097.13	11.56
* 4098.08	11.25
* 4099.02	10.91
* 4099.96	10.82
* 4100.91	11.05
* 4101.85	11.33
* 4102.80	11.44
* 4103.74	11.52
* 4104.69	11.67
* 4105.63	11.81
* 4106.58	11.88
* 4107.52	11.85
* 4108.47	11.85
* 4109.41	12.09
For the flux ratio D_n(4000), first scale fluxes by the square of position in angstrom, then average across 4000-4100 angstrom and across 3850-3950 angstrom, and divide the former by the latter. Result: 1.43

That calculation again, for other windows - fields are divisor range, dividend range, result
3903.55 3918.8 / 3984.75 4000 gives 1.20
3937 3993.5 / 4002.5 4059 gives 1.46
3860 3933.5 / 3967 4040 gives 1.27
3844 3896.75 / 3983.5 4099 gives 1.45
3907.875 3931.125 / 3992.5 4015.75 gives 1.34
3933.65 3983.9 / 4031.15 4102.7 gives 1.54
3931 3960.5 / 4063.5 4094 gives 1.47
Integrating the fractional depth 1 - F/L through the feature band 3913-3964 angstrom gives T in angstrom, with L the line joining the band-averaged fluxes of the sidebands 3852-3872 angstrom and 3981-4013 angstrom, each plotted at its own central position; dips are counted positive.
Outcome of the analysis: 9.8 angstrom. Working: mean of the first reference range 10.5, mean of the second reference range 12.7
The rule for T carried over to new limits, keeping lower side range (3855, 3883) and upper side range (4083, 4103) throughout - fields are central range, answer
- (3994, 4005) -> -2.10 angstrom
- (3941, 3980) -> 7.20 angstrom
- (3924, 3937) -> 3.09 angstrom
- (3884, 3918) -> 0.82 angstrom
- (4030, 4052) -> -3.91 angstrom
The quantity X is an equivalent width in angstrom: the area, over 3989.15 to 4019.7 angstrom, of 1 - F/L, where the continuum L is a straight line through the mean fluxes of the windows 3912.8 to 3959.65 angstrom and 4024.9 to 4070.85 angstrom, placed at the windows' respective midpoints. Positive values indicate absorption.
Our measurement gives -3.4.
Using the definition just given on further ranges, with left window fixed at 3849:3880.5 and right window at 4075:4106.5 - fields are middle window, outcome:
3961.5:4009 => 2.9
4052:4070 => -2.6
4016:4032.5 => -2.2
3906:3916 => -0.1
